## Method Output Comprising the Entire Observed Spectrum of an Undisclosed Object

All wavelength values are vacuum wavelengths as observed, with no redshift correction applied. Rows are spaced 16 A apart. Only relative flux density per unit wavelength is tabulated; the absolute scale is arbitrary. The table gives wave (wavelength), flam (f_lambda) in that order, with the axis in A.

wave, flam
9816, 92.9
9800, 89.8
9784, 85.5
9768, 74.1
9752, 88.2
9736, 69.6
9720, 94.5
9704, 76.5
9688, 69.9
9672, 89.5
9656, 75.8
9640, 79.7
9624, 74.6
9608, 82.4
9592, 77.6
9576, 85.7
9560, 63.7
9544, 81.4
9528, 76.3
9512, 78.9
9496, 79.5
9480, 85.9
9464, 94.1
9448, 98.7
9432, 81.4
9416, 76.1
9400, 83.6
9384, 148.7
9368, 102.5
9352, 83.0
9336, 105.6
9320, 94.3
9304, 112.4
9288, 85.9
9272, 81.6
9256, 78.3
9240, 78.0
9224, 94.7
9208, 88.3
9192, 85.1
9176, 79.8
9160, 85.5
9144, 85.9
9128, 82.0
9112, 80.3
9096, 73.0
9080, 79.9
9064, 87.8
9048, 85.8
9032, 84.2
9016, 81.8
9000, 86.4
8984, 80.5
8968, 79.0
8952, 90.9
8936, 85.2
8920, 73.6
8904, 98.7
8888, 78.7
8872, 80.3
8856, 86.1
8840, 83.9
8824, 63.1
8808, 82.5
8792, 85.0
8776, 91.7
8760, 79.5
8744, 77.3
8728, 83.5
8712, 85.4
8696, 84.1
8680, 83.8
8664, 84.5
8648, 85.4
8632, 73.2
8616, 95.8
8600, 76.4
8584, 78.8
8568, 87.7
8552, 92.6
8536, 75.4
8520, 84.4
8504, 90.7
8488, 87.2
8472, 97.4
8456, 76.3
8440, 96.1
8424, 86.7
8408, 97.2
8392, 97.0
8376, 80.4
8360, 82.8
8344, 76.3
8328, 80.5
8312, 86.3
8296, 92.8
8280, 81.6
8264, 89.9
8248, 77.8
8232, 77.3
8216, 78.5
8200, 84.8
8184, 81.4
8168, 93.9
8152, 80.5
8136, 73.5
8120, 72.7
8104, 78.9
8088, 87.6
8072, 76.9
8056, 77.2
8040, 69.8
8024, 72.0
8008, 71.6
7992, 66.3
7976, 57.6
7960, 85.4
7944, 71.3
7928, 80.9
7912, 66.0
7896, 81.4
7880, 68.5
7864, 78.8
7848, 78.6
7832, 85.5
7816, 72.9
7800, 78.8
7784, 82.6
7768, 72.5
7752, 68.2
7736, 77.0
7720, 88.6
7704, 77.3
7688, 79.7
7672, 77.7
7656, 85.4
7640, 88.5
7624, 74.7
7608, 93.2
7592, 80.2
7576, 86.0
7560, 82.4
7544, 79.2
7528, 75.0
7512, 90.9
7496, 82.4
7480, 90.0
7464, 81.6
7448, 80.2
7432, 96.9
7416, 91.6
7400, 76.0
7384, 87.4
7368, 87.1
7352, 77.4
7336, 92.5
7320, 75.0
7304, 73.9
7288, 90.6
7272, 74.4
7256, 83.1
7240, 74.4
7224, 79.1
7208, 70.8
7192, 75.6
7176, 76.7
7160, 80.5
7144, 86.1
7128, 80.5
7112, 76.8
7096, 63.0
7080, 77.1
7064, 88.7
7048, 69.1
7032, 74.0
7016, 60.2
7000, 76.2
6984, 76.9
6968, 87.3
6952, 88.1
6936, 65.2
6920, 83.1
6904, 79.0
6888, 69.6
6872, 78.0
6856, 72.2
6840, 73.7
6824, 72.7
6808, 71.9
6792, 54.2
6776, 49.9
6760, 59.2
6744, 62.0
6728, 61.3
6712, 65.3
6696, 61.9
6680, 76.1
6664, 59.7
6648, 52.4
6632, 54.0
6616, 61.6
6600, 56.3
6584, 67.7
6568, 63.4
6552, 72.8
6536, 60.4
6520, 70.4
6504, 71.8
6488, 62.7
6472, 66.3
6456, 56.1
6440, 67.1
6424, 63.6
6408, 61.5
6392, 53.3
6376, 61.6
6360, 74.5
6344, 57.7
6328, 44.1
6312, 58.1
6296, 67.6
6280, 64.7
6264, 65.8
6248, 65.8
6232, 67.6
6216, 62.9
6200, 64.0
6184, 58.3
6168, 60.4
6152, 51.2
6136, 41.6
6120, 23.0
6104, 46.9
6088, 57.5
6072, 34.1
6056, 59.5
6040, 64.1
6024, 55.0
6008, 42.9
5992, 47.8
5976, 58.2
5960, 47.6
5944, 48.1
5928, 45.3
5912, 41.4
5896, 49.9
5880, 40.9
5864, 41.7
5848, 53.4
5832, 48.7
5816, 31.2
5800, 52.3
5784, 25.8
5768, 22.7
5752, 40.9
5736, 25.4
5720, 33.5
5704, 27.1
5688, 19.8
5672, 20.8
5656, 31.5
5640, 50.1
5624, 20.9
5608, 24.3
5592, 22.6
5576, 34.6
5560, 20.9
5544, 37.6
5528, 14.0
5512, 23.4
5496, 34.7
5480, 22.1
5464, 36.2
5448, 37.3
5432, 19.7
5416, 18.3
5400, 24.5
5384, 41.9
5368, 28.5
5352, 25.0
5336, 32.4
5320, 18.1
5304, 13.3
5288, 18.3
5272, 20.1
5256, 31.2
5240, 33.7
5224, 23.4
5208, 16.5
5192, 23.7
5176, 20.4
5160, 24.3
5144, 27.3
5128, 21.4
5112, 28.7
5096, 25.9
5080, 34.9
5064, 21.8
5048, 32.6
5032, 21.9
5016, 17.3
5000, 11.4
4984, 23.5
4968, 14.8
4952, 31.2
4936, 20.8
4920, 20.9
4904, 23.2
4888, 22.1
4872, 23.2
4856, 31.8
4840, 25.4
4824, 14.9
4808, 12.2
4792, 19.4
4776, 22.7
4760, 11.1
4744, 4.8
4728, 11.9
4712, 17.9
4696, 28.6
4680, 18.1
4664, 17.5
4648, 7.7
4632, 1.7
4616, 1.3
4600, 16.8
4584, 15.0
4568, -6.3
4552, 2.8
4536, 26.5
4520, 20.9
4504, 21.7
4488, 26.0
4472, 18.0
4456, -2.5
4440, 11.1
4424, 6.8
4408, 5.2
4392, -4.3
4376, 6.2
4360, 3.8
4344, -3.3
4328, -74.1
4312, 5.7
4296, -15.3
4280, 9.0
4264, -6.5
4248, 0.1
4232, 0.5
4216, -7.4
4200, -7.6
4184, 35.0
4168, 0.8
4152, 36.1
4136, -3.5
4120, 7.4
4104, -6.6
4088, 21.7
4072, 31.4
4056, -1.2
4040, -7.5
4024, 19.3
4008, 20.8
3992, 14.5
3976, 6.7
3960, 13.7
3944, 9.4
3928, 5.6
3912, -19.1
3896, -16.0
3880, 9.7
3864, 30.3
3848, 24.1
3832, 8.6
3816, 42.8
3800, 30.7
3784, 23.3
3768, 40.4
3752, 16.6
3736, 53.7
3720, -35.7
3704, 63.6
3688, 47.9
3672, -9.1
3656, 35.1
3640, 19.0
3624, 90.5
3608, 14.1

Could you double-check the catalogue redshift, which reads 0.543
